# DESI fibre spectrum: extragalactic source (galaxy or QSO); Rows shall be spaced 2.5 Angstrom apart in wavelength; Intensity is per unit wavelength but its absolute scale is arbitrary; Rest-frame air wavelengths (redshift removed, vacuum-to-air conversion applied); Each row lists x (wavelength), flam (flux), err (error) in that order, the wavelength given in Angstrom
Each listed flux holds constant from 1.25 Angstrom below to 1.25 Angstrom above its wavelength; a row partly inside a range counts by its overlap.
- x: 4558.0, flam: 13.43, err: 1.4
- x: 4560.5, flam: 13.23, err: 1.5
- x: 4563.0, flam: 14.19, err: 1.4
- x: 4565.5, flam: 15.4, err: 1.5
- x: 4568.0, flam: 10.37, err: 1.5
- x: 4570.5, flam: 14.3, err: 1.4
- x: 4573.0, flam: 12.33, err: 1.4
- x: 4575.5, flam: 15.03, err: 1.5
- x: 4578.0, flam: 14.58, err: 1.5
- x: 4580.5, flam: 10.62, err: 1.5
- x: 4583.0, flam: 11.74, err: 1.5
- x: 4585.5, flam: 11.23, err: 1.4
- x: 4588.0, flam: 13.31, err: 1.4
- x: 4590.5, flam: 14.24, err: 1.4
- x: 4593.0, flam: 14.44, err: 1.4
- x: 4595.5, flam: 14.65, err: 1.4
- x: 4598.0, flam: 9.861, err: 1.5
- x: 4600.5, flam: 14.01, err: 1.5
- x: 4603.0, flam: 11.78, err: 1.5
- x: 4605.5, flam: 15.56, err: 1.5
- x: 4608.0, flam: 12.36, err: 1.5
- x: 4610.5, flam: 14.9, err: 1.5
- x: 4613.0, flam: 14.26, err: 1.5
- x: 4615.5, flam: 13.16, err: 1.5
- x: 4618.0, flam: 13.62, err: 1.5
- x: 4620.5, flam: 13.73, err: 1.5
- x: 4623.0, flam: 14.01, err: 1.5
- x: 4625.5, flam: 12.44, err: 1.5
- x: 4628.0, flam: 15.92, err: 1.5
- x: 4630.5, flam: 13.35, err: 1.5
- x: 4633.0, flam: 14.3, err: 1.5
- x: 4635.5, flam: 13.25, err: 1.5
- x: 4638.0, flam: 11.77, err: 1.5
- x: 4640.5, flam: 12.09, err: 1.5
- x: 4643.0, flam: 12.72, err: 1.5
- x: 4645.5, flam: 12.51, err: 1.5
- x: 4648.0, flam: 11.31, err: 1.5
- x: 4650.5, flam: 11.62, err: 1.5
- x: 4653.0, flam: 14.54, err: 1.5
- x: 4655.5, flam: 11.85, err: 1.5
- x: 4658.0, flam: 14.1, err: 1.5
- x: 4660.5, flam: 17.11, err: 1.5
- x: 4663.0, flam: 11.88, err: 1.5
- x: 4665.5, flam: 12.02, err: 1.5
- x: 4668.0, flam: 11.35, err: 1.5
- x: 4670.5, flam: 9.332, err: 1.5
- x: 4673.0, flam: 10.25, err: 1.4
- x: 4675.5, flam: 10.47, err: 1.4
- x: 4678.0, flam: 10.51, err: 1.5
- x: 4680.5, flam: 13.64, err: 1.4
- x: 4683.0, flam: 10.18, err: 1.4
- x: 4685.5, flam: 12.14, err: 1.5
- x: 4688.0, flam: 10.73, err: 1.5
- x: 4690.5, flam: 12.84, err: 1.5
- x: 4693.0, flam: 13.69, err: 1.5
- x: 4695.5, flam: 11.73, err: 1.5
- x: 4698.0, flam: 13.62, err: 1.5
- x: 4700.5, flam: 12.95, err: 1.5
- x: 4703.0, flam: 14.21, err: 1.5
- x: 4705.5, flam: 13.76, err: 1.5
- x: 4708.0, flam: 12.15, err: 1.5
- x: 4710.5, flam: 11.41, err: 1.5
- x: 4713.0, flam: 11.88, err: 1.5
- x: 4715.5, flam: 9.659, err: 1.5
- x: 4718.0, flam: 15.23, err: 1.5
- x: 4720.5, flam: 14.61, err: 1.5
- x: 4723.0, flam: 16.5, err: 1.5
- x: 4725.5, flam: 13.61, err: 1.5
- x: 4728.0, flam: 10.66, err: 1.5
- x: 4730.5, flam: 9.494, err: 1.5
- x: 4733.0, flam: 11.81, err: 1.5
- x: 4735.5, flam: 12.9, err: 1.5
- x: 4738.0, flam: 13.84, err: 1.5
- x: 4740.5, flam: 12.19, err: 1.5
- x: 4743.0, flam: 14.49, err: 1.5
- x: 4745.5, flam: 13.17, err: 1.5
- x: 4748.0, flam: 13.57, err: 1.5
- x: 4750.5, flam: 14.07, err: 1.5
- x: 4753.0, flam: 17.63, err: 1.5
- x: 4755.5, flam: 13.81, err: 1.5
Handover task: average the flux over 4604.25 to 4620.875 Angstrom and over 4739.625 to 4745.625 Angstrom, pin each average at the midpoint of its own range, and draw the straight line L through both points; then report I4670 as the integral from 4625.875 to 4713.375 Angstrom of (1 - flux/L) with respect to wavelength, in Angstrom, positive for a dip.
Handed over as 7.69 Angstrom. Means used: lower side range 14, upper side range 13.4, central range 12.5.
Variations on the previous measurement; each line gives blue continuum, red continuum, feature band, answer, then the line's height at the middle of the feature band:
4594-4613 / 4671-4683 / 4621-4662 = -4.0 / 12.1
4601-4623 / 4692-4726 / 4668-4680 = 2.6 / 13.4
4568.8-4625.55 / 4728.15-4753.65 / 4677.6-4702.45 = 1.6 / 13.2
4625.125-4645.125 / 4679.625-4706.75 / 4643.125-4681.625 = 2.4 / 13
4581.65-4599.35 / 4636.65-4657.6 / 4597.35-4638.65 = -3.0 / 12.6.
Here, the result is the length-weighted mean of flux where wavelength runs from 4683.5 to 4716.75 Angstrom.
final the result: 12.3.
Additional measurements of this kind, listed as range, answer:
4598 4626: 13.5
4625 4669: 13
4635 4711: 12.3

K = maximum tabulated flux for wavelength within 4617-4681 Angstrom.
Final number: 17.11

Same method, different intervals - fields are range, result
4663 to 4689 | 13.64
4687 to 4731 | 16.5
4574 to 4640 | 15.92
